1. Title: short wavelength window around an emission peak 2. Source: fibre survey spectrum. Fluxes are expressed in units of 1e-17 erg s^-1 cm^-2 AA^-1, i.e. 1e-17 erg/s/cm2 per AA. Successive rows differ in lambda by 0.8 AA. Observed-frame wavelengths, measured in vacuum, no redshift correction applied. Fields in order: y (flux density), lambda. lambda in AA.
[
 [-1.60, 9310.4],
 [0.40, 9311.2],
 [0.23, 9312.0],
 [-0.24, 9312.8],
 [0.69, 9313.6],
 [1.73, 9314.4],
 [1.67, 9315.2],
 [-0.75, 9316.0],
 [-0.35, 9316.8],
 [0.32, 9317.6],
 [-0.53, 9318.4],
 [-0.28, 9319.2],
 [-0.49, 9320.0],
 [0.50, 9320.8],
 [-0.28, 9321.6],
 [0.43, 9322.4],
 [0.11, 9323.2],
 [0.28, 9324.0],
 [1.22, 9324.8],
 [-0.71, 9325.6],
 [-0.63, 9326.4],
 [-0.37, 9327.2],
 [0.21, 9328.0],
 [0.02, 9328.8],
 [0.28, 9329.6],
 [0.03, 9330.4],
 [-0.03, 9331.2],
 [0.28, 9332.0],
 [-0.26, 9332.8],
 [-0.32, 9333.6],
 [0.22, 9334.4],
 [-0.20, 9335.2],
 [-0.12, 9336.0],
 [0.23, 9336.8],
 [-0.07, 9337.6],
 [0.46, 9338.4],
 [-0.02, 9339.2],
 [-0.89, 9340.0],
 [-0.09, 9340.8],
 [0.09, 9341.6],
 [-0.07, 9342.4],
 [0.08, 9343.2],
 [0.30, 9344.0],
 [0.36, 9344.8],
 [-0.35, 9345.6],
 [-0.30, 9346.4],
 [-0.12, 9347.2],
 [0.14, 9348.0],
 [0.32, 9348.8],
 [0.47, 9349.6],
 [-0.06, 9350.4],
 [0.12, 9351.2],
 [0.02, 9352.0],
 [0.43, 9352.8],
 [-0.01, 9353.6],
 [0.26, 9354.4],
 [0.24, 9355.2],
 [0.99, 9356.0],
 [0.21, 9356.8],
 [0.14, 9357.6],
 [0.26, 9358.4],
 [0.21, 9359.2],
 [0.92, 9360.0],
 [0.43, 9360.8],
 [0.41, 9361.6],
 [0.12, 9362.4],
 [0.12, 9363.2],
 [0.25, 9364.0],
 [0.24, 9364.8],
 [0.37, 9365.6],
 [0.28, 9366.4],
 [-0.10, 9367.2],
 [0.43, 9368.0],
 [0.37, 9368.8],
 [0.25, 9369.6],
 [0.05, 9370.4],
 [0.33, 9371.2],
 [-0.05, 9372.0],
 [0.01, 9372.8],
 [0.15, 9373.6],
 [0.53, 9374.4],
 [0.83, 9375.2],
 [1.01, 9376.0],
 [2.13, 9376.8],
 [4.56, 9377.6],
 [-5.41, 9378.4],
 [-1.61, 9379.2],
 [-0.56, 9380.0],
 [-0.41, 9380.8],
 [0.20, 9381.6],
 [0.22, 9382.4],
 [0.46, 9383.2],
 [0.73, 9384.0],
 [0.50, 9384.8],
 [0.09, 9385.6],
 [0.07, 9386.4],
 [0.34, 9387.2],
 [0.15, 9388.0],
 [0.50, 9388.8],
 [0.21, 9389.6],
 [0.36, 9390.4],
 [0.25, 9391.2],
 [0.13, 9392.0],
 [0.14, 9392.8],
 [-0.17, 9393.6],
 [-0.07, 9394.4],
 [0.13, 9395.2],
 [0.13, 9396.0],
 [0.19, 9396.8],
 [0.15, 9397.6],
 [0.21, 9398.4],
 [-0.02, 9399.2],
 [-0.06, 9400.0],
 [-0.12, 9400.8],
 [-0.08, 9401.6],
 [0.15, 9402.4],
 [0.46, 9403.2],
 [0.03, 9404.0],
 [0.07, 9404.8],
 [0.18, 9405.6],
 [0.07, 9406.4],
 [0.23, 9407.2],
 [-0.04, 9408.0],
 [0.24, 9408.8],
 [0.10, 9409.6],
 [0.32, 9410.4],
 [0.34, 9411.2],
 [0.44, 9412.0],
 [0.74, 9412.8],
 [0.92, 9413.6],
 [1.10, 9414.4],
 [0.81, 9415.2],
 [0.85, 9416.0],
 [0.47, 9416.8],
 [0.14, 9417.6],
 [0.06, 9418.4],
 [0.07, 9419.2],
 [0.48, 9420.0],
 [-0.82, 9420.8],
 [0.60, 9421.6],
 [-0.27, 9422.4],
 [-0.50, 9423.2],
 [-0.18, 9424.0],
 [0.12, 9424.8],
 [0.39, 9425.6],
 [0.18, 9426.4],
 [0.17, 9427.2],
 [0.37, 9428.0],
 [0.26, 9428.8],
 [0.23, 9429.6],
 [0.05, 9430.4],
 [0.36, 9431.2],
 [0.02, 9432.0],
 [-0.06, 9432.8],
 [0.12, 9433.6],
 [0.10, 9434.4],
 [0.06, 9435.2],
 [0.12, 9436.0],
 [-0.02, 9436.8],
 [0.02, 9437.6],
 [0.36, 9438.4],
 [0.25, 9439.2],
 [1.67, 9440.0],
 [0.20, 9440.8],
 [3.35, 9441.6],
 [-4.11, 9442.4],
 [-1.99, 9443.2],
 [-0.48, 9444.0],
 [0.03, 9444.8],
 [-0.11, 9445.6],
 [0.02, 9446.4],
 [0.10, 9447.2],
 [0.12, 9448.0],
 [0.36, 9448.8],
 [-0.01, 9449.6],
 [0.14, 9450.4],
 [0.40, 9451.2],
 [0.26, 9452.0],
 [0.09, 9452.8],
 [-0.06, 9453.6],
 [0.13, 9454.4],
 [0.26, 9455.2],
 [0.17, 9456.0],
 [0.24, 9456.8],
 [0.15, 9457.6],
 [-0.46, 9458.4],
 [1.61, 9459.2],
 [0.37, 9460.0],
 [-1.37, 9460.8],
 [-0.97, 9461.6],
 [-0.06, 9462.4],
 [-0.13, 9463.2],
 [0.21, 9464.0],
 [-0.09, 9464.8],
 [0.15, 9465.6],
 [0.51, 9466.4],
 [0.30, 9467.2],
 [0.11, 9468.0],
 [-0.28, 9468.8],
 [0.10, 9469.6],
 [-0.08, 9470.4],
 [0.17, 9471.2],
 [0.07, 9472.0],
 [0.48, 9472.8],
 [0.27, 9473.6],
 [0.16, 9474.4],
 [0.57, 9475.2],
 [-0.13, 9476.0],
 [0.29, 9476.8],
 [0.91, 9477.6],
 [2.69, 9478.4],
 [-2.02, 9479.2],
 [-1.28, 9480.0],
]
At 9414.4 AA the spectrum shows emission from H-beta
